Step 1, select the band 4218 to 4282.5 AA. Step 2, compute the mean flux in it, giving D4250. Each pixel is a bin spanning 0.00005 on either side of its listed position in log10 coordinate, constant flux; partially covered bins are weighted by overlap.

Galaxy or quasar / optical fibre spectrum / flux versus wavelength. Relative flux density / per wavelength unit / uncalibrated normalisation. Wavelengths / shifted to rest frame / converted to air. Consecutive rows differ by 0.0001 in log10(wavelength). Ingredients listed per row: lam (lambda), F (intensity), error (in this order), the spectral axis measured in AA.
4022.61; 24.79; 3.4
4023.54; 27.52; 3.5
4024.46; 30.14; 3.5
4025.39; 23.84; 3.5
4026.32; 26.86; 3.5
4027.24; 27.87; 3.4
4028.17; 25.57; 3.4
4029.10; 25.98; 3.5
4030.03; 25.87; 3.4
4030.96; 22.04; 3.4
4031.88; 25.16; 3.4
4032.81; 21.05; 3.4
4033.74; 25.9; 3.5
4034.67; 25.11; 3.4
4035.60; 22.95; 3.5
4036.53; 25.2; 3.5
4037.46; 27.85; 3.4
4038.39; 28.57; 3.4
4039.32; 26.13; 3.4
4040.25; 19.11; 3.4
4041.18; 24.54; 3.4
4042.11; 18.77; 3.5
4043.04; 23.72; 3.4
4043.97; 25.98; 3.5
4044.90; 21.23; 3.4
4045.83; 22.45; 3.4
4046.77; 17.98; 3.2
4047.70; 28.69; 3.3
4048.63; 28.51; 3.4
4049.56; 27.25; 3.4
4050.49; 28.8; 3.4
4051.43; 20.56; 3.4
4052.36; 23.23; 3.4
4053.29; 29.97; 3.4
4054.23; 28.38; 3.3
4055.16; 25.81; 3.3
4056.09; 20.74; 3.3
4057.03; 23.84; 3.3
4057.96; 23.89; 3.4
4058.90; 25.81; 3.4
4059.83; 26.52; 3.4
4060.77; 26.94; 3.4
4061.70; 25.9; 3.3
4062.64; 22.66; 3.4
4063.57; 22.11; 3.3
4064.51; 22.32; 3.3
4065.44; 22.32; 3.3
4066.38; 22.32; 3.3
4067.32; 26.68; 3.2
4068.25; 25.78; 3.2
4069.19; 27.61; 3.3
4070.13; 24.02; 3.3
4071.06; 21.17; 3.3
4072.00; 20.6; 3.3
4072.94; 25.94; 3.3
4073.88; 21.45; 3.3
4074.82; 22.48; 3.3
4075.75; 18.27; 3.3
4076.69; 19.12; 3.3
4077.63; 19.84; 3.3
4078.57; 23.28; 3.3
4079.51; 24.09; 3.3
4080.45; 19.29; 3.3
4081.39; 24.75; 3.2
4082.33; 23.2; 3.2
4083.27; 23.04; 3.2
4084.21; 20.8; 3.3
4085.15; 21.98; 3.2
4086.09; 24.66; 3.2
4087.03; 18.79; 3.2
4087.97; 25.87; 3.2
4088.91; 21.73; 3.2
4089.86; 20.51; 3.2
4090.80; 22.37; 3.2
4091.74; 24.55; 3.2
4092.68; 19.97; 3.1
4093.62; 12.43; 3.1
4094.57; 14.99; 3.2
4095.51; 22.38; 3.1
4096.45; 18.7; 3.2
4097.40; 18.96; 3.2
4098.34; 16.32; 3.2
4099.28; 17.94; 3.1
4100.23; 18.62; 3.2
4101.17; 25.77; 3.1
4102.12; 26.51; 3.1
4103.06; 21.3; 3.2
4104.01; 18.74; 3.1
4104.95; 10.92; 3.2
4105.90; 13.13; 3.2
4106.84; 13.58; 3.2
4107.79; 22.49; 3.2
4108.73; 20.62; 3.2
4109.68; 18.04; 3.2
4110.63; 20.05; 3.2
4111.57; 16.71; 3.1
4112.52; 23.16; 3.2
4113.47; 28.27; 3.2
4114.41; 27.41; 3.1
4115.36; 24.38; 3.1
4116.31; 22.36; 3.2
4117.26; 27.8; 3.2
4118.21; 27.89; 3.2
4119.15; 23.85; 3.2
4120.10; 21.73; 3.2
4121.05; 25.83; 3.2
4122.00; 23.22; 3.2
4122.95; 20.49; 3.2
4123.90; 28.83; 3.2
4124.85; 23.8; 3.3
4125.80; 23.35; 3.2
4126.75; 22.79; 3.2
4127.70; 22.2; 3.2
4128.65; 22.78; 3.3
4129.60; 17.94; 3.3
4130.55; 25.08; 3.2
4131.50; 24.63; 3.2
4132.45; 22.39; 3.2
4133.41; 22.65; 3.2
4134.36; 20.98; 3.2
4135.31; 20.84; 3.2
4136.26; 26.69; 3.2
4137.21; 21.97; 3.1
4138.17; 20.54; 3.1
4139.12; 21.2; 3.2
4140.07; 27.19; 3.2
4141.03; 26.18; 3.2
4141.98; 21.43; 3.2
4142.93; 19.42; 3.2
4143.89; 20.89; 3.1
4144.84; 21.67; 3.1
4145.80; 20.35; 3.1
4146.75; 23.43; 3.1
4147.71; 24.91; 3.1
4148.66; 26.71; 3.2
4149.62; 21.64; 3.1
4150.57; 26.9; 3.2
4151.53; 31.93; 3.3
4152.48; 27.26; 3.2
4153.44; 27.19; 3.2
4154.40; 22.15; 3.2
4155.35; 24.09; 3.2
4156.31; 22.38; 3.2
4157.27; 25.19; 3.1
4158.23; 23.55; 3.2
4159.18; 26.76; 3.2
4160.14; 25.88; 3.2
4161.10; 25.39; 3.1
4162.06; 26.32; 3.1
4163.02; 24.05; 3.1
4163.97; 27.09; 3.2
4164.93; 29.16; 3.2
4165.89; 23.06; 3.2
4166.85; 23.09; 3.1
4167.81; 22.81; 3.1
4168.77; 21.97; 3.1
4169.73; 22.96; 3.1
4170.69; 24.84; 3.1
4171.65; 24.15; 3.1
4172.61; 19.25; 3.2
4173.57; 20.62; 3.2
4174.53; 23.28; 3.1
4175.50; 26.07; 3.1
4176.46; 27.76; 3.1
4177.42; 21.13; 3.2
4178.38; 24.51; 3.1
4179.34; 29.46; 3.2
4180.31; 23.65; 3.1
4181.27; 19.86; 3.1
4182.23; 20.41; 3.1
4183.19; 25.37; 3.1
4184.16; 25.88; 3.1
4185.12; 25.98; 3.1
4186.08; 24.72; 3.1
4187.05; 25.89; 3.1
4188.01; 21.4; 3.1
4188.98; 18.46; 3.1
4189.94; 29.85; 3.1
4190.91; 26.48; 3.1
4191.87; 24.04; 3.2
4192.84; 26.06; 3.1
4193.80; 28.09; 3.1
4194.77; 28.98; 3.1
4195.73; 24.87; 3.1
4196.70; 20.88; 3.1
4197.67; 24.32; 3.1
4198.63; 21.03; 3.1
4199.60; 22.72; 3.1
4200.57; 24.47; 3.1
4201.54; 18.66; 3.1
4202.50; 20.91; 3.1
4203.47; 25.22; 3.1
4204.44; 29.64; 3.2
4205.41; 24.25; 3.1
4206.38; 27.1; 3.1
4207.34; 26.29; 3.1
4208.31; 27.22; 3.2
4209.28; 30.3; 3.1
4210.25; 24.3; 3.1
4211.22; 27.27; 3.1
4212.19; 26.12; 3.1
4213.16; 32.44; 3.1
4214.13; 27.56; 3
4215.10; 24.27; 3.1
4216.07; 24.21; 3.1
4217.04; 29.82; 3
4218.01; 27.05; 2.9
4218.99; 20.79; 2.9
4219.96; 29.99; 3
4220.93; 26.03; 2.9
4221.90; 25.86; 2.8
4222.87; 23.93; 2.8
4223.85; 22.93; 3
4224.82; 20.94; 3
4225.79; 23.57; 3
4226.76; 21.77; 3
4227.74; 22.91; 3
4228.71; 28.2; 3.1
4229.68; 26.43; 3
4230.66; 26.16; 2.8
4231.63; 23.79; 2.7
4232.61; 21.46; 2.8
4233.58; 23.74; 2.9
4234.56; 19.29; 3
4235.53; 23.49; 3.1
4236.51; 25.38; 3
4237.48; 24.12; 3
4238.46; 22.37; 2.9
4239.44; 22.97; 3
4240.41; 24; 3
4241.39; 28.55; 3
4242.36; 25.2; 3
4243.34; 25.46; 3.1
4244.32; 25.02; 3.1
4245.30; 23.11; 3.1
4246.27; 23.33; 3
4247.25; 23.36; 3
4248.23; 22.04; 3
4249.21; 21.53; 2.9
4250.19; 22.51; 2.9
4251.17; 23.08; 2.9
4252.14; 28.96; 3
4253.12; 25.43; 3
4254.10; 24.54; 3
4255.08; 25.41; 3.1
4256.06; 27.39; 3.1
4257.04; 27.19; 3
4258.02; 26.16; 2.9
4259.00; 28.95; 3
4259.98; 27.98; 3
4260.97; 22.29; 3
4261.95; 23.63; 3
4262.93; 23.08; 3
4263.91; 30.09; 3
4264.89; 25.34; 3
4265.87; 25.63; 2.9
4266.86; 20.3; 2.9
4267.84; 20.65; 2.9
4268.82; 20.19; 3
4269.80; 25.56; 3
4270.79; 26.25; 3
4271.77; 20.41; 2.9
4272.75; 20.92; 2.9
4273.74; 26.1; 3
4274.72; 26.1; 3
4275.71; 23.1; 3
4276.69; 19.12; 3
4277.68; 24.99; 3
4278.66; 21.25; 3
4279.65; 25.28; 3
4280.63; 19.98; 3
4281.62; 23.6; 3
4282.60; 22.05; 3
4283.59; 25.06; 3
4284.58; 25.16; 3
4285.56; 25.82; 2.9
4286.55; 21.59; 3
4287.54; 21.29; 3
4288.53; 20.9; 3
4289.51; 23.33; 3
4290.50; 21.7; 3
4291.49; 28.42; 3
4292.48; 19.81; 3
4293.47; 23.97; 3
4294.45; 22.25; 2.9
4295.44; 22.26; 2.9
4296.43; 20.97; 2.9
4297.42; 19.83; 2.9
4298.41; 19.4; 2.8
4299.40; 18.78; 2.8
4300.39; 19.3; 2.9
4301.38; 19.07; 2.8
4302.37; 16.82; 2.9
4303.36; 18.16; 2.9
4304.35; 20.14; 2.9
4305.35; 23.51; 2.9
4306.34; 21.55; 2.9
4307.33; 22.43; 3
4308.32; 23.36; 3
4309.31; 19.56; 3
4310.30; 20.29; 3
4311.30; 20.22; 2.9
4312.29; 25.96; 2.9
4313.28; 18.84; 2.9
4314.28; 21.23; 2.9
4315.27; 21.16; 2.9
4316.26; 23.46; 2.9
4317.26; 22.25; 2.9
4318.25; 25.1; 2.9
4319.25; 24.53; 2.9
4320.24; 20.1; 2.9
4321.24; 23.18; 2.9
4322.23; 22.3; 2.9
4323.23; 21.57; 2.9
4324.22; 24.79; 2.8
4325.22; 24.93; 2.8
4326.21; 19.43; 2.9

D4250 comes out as 24.2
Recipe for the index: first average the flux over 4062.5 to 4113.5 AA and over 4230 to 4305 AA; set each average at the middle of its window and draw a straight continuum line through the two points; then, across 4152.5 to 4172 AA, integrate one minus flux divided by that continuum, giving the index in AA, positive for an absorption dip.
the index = -2.4 AA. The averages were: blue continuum 21.1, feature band 24.7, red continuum 23.3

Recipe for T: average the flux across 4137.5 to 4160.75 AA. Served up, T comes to 24.1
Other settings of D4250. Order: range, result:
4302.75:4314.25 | 21.2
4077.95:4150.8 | 22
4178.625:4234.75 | 24.9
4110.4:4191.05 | 23.9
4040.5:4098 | 22.9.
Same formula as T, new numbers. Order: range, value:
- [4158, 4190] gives 24.2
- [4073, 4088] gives 21.9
